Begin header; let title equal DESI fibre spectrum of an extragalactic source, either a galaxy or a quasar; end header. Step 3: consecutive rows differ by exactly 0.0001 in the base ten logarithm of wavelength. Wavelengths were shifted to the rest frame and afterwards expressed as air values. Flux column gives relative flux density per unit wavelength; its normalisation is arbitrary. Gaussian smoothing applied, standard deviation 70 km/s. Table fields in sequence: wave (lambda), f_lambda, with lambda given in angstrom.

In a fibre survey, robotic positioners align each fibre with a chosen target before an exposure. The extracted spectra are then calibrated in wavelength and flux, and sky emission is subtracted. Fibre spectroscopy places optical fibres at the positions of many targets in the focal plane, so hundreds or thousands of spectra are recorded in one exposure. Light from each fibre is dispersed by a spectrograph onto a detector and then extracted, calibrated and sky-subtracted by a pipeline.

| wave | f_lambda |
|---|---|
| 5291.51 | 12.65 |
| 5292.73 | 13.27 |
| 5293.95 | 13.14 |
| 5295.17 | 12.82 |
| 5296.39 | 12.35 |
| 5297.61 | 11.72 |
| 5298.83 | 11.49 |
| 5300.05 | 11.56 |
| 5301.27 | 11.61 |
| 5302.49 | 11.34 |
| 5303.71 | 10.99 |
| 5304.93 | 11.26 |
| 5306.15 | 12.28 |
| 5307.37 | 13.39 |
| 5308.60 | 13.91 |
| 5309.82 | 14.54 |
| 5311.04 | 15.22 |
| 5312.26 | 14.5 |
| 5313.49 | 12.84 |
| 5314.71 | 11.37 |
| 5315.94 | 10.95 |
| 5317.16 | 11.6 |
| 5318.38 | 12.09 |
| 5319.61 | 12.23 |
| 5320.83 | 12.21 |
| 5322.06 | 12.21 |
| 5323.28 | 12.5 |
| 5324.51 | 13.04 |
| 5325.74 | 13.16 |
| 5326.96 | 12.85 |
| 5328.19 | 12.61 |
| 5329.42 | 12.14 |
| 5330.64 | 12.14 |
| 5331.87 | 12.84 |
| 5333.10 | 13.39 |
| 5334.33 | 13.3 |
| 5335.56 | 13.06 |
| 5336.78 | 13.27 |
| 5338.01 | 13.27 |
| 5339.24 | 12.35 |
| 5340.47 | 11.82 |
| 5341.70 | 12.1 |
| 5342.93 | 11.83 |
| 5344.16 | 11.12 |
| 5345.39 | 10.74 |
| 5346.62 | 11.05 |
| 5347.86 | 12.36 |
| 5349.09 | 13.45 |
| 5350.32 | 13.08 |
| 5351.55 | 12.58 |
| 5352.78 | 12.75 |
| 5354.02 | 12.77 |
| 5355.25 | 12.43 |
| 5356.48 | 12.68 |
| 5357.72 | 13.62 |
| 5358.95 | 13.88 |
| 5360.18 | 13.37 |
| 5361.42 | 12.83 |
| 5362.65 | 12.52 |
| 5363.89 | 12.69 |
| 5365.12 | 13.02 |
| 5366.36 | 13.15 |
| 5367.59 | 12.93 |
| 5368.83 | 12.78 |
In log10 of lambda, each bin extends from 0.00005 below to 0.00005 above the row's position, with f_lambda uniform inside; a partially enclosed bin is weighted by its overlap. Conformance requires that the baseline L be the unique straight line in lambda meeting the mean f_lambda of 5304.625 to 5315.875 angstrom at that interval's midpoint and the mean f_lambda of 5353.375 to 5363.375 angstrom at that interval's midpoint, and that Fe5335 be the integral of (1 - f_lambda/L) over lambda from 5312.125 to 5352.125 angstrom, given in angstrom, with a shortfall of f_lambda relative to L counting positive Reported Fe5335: 2.2 angstrom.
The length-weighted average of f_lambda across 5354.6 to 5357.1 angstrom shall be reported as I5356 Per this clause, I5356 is 12.6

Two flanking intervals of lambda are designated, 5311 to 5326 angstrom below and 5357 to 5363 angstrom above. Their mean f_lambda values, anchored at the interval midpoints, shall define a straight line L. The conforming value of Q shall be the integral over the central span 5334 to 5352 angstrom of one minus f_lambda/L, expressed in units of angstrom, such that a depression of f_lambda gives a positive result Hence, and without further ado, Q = 0.8 angstrom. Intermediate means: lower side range 12.5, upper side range 13.3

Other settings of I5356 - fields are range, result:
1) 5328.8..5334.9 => 12.8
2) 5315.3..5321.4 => 11.8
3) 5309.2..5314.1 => 14.3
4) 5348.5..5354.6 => 12.9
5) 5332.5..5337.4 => 13.3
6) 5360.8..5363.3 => 12.7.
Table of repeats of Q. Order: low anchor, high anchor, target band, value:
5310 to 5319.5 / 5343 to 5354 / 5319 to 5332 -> 0.0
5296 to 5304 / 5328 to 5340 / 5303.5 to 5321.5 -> -0.9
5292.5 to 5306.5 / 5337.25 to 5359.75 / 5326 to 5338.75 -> -0.6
